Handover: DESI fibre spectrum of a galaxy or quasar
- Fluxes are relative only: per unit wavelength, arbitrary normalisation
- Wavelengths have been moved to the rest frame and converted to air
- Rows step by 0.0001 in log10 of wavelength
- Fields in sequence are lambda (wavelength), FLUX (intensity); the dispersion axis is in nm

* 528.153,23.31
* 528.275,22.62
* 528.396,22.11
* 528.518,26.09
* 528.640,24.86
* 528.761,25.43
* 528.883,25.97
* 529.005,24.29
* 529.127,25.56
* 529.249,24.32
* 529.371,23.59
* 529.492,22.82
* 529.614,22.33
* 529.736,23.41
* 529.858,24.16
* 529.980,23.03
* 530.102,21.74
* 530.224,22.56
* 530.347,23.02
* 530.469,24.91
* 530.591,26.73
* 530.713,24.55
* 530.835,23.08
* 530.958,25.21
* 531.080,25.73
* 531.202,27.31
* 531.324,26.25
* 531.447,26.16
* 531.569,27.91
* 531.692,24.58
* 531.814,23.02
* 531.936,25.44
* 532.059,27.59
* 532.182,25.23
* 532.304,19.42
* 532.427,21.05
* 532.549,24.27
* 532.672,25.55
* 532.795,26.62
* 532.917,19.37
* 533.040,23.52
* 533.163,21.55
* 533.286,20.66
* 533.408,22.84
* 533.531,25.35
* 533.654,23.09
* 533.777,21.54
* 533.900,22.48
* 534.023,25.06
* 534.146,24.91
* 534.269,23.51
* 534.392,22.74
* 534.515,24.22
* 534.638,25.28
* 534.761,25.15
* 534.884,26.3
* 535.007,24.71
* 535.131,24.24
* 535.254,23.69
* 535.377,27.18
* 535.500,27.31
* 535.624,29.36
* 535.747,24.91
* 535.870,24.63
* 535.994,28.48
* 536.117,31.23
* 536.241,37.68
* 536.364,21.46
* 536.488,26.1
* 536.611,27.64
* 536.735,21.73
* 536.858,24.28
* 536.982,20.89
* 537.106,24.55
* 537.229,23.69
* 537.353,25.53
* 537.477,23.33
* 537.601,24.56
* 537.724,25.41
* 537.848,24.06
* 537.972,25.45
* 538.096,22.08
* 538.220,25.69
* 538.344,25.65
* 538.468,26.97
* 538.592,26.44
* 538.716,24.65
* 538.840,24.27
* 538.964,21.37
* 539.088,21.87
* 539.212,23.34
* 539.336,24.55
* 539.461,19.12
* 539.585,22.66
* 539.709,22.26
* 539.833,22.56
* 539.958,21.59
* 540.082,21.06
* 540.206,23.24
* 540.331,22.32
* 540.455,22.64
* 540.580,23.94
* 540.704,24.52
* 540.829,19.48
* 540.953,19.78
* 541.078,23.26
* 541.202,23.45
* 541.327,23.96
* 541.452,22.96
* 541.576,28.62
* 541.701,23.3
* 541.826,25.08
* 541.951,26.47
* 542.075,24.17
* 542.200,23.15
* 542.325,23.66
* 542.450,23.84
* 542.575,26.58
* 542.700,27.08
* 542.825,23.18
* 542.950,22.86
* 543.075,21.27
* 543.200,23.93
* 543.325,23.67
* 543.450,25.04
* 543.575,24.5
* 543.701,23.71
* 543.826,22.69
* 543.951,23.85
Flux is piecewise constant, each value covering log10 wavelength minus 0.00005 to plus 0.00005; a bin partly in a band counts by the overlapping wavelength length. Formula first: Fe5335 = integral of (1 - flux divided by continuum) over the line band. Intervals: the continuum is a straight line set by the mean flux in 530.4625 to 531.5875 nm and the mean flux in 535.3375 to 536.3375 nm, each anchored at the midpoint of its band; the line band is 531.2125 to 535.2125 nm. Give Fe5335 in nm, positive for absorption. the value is 0.436 nm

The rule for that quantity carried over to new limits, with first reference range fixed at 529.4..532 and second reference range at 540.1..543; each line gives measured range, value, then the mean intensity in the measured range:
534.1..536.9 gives -0.209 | 26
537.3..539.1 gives -0.043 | 24.6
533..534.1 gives 0.062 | 22.9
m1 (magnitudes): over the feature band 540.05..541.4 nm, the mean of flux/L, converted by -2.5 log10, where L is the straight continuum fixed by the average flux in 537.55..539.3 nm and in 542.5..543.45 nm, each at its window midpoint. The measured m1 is 0.08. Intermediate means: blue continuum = 24.4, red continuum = 24.1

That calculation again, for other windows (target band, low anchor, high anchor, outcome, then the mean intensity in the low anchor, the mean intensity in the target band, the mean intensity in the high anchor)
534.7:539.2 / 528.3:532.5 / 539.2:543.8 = -0.067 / 24.4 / 25.3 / 23.4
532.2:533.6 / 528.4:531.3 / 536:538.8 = 0.090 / 24.4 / 22.8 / 25.5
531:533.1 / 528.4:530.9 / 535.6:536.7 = 0.032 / 24.1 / 24.7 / 27.7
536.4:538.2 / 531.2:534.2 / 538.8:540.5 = -0.062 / 24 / 24.2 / 22.3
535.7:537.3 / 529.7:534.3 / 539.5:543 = -0.096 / 24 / 26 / 23.5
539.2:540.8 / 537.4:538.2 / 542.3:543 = 0.088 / 24.2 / 22.5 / 24.6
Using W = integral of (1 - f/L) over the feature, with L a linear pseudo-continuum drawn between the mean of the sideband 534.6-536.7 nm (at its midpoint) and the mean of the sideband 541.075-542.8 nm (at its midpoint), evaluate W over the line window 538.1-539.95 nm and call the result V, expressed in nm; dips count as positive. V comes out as 0.15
